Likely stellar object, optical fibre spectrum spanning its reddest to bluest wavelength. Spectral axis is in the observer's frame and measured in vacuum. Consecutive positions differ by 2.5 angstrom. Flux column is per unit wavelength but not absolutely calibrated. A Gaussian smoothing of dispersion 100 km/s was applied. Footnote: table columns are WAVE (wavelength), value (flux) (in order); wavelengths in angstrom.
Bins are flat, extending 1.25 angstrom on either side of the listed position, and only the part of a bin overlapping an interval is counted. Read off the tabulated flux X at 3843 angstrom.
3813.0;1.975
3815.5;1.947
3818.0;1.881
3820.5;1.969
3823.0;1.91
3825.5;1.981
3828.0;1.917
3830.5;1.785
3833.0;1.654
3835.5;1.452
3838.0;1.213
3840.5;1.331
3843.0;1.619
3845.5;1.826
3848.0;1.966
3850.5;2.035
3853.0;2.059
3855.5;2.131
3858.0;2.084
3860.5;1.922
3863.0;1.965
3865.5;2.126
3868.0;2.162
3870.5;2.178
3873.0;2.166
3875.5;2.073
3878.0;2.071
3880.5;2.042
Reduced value 1.619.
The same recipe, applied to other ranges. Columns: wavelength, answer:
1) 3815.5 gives 1.947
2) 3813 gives 1.975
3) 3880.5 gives 2.042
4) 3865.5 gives 2.126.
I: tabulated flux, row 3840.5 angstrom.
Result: 1.331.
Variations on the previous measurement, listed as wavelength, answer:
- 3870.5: 2.178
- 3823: 1.91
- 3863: 1.965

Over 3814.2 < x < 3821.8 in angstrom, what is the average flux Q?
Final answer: 1.93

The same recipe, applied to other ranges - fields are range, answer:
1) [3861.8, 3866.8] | 2.05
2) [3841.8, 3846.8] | 1.73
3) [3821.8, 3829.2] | 1.94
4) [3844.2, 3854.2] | 1.97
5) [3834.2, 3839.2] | 1.34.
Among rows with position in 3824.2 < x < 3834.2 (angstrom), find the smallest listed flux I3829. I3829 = 1.654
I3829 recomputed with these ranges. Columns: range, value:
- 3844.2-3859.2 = 1.826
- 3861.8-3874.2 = 1.965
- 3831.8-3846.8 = 1.213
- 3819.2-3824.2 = 1.91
